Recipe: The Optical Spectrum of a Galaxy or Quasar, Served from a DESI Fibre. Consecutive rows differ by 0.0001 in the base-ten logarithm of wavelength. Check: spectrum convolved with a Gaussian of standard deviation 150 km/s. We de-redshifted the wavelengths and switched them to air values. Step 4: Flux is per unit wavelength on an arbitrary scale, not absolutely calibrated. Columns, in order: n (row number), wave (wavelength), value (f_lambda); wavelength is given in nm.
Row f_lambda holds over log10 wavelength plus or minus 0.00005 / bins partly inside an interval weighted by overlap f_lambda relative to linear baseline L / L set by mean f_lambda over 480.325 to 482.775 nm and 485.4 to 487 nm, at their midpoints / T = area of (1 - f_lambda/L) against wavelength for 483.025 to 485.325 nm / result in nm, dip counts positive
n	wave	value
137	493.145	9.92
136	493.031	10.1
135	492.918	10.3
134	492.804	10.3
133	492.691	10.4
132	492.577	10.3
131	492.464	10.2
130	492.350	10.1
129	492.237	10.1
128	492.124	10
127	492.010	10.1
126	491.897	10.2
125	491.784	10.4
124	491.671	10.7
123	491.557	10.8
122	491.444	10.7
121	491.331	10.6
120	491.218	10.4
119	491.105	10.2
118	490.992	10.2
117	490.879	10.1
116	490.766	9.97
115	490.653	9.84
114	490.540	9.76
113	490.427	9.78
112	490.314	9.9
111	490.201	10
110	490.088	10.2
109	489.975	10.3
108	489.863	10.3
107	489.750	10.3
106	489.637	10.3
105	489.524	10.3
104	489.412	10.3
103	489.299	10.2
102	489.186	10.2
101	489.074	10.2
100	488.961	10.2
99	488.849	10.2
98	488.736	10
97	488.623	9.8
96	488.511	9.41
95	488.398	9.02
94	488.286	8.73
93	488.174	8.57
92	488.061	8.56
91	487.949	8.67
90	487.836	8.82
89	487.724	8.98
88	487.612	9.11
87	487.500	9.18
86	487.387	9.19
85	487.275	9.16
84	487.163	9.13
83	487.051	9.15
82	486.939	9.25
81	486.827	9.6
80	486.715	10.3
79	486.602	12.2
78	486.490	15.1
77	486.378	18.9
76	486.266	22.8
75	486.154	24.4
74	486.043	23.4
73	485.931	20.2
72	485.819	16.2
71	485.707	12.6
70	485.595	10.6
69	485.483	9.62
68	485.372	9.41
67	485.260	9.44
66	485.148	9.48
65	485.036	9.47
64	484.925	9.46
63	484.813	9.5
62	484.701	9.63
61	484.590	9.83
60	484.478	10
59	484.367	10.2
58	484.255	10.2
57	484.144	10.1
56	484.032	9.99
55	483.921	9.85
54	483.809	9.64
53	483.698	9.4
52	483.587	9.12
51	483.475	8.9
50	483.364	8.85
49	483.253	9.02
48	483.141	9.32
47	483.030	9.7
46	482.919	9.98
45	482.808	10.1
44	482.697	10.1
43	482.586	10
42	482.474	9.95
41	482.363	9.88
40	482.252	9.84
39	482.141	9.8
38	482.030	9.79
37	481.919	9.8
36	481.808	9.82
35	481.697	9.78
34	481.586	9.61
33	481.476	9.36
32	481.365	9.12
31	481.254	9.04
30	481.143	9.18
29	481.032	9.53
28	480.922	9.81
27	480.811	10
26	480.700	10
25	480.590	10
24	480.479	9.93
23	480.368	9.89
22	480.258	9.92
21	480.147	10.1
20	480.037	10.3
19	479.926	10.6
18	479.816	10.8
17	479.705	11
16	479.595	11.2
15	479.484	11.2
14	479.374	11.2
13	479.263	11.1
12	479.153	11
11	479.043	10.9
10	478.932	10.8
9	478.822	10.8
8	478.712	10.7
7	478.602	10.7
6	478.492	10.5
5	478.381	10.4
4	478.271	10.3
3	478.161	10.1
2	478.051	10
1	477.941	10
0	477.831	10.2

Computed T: 0.581 nm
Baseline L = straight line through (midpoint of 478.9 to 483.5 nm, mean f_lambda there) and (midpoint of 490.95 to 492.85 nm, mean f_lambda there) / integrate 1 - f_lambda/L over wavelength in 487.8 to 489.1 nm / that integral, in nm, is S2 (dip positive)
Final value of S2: 0.11 nm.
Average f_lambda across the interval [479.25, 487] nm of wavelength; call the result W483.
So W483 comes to 11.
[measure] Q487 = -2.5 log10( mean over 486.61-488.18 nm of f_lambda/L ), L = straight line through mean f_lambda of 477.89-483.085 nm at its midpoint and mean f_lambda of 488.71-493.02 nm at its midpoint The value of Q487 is 0.109 mag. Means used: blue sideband 10.2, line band 9.23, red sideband 10.2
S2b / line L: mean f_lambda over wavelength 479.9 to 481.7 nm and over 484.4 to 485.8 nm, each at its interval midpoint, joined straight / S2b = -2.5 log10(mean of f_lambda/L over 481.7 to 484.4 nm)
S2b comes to 0.02 mag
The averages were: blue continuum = 9.76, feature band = 9.72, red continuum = 10.1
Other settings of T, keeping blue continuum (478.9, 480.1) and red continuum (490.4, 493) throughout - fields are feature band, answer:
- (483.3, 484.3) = 0.11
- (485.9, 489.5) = -0.38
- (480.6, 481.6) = 0.12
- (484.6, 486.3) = -0.48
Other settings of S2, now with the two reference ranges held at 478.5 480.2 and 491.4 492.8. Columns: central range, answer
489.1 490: 0.01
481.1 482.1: 0.11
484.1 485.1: 0.08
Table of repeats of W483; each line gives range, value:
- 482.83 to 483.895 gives 9.36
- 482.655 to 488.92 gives 10.9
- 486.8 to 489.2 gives 9.31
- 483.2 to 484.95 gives 9.61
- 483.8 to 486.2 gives 12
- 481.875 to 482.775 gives 9.9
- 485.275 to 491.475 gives 11.2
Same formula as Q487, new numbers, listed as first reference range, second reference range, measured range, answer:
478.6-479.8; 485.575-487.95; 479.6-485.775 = 0.211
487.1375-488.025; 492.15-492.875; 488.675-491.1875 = -0.059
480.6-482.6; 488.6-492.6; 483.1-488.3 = -0.127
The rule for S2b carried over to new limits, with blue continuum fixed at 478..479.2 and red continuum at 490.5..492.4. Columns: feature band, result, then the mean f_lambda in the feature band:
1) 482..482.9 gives 0.06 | 9.94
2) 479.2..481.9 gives 0.04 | 10.1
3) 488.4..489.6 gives 0.03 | 10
